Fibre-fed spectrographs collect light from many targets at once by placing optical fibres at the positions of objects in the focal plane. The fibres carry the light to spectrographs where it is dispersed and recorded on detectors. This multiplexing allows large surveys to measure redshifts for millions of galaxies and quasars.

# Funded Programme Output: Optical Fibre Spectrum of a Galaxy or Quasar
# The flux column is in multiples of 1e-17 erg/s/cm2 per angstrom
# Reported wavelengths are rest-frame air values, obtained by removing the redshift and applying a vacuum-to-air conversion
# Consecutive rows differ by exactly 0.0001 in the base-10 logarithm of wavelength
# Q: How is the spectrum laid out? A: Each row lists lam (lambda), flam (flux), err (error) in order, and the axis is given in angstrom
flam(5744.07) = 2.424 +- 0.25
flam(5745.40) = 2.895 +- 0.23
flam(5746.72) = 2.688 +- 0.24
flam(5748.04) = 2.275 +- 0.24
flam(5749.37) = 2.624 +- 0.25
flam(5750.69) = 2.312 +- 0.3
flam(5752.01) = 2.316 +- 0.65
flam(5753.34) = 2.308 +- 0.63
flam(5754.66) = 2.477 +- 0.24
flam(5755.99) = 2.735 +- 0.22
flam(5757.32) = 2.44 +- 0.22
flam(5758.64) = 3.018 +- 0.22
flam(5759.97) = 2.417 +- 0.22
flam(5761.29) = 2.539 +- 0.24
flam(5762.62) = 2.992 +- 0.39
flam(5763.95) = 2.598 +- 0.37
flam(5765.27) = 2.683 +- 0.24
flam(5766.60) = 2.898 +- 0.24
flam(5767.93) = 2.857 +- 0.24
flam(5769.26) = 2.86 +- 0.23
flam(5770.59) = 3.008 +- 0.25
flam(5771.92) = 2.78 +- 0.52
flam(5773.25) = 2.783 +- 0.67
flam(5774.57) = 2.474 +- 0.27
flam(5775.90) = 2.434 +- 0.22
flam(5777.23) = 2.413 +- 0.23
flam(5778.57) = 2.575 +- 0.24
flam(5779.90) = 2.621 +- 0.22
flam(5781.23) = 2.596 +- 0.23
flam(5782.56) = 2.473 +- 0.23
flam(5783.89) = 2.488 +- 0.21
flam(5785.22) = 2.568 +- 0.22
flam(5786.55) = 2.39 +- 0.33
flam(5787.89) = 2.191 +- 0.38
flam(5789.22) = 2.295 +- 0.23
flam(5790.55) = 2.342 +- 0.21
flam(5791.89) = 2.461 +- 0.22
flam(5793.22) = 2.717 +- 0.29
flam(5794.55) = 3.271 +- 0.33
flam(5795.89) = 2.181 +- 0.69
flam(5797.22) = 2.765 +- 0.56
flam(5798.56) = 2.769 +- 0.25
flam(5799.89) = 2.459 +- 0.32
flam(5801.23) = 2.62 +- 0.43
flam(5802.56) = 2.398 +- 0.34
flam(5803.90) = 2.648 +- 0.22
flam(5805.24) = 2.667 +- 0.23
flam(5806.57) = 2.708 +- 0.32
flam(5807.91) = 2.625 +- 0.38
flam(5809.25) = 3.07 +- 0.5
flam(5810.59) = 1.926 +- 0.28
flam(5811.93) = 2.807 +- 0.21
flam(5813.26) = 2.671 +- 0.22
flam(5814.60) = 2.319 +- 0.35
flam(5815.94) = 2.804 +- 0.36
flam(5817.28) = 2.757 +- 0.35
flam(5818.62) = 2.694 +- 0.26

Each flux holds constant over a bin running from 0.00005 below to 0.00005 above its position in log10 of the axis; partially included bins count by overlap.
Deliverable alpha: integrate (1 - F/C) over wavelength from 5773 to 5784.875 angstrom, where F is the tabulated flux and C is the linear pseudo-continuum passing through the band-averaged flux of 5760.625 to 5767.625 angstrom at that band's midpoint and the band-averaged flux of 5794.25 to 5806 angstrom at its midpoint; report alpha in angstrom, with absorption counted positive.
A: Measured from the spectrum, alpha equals 0.73 angstrom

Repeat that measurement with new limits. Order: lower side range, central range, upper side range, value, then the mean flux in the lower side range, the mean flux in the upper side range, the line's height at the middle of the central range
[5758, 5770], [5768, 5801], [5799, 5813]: 1.2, 2.76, 2.6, 2.68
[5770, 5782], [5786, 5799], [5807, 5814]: 0.4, 2.63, 2.62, 2.62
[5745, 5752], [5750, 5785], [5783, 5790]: -2.3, 2.53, 2.39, 2.46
